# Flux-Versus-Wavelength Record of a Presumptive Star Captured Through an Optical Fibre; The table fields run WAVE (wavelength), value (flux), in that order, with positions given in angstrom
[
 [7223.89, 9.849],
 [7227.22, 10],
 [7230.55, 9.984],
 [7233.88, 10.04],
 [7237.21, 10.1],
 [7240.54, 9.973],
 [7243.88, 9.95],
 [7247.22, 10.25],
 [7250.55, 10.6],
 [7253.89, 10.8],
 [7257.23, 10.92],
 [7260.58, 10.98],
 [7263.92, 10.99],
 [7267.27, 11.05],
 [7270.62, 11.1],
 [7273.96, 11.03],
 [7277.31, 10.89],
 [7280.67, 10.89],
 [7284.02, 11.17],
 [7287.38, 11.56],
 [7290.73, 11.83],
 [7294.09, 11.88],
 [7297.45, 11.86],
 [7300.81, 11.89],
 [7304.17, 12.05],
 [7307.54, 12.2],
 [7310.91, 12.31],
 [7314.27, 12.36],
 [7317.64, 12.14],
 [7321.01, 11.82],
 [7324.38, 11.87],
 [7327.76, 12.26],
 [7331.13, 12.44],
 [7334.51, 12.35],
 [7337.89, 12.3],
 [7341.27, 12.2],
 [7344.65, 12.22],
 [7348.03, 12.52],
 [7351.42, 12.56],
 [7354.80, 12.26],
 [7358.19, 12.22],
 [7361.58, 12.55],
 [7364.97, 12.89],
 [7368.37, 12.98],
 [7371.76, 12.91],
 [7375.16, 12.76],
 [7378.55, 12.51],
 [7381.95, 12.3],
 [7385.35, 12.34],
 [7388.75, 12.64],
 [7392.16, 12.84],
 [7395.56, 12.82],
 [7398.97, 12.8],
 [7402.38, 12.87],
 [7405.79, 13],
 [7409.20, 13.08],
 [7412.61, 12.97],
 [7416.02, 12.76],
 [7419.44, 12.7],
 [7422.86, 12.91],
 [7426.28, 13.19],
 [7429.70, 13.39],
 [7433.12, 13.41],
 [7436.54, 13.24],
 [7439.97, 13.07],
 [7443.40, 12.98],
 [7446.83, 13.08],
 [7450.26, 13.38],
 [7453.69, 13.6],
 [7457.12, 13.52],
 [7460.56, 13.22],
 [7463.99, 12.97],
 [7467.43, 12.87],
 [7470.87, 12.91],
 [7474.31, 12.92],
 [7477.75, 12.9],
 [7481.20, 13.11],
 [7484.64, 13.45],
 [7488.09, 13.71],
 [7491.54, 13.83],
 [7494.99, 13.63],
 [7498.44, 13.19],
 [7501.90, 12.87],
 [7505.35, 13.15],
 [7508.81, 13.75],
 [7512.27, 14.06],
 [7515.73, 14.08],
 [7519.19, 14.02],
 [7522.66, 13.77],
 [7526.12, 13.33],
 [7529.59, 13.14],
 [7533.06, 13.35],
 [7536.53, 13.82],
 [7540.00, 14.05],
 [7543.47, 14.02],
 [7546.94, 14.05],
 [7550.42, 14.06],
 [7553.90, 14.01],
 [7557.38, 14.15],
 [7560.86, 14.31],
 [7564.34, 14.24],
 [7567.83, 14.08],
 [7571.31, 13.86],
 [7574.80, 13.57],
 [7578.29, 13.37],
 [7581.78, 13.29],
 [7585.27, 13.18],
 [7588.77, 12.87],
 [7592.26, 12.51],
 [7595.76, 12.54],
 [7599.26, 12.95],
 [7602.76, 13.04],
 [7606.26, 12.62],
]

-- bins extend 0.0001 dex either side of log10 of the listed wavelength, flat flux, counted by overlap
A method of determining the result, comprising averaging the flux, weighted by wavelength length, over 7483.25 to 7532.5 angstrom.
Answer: 13.6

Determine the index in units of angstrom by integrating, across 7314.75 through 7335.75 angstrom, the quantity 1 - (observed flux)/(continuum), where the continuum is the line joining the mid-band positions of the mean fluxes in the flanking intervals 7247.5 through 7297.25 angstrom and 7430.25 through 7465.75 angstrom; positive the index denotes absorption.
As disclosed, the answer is -0.7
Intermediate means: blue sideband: 11.1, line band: 12.2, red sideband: 13.3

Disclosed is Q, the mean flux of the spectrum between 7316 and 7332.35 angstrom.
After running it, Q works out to 12.1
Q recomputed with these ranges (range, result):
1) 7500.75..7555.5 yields 13.7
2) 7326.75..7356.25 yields 12.4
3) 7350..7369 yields 12.6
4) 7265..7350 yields 11.8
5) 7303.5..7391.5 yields 12.4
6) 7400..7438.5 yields 13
